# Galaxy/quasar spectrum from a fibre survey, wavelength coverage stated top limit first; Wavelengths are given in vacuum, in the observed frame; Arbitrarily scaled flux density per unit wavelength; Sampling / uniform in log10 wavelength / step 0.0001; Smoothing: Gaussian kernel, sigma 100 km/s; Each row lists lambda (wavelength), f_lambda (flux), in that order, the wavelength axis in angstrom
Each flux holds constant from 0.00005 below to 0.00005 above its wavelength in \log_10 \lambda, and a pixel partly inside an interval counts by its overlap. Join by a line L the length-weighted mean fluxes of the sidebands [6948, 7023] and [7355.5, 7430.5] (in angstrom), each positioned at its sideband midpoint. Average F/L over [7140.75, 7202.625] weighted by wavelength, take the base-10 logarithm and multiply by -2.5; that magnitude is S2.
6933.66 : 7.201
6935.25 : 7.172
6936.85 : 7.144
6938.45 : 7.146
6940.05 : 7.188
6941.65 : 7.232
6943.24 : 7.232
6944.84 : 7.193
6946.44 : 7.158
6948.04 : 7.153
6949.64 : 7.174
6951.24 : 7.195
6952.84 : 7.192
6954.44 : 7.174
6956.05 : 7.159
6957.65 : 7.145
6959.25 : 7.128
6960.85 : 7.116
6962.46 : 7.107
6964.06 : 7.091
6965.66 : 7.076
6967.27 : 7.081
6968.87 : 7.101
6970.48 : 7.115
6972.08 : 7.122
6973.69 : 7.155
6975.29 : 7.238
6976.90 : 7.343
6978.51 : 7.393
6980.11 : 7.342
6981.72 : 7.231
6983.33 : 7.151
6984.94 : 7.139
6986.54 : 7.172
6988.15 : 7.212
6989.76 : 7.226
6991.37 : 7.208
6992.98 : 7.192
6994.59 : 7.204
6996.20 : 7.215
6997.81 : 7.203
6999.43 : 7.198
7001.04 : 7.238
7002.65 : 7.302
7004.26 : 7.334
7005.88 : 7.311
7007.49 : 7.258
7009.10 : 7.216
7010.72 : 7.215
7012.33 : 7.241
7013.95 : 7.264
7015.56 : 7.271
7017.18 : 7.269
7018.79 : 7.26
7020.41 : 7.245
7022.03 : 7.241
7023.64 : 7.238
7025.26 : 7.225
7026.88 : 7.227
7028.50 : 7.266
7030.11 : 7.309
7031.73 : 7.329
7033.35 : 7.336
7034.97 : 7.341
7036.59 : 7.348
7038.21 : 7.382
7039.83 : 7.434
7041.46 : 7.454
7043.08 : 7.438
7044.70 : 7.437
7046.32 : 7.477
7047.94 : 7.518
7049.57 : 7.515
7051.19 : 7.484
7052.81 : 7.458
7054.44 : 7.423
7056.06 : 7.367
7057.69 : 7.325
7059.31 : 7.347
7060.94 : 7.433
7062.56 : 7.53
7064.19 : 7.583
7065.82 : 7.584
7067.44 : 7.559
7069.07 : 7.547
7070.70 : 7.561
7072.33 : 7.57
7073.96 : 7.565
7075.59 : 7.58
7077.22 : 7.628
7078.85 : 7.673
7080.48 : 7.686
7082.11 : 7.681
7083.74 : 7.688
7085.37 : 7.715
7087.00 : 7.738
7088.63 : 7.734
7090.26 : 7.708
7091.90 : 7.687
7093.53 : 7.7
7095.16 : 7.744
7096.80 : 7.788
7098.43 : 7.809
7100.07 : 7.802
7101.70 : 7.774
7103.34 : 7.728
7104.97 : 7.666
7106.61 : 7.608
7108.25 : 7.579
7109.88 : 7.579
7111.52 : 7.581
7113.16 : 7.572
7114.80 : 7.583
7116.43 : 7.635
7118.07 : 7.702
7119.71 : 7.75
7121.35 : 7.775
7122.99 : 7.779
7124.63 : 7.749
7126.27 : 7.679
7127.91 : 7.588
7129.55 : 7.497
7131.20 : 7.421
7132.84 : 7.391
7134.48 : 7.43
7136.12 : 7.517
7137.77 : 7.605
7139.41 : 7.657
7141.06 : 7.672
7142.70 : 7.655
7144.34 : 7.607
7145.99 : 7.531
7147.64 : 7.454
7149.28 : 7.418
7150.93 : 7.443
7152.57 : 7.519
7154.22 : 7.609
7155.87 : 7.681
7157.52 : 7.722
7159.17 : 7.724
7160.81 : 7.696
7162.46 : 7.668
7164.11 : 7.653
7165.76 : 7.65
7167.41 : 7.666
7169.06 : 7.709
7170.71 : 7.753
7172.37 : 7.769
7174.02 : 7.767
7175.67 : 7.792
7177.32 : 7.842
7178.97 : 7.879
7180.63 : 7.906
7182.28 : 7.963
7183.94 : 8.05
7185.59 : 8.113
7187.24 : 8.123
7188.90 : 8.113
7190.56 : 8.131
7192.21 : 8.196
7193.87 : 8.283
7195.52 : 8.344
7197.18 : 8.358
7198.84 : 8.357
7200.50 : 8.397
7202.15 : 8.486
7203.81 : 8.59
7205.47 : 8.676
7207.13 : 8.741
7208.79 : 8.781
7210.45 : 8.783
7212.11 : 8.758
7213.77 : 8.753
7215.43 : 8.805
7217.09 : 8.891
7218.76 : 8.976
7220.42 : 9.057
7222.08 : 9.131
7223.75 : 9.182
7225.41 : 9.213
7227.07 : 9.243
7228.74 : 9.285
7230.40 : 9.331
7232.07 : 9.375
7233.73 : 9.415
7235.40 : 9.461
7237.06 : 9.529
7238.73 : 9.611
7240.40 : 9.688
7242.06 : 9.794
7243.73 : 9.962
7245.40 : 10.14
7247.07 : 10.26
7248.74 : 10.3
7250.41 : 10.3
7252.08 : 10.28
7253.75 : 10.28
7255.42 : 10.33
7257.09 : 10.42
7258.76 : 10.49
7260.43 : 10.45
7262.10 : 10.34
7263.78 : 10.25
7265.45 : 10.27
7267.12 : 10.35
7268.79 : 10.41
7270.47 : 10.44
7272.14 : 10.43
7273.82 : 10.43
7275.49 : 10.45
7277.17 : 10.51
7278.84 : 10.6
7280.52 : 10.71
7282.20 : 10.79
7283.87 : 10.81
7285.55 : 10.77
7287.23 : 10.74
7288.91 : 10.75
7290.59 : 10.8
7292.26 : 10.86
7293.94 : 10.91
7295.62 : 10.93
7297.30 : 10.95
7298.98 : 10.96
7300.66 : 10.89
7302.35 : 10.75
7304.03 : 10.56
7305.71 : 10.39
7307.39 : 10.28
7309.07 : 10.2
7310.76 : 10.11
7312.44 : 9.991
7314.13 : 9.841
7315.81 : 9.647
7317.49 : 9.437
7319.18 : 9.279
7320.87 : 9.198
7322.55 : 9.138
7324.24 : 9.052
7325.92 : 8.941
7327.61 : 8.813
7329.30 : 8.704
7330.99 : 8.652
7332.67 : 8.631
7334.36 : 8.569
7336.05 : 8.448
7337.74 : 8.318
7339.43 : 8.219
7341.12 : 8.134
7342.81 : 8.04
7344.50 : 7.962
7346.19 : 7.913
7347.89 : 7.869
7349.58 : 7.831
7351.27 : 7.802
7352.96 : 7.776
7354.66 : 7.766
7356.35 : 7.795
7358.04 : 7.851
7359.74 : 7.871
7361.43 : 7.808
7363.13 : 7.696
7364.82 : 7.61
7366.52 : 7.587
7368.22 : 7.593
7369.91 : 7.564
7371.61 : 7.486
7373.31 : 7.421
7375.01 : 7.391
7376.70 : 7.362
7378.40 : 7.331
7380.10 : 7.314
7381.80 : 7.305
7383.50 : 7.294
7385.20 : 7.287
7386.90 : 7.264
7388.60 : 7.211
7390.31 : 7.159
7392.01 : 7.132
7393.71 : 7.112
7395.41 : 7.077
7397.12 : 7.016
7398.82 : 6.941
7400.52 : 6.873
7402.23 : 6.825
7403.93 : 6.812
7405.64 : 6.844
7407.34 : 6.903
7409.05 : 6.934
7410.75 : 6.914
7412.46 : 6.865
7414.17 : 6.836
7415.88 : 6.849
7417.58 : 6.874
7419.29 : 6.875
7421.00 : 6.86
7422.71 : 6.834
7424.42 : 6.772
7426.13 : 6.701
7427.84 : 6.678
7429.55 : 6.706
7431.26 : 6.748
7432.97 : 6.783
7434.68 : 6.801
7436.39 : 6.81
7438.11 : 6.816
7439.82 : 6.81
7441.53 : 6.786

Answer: -0.10 mag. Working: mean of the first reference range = 7.21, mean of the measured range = 7.86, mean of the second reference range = 7.17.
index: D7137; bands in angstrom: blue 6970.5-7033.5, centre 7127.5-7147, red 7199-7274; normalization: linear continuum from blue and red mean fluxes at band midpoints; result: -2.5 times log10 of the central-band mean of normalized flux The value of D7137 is 0.142 mag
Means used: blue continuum 7.24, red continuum 9.59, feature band 7.54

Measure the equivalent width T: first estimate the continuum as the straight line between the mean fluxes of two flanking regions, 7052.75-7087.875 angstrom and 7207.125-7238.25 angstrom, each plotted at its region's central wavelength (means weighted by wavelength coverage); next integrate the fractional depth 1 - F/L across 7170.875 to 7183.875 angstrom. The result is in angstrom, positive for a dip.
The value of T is 1.19 angstrom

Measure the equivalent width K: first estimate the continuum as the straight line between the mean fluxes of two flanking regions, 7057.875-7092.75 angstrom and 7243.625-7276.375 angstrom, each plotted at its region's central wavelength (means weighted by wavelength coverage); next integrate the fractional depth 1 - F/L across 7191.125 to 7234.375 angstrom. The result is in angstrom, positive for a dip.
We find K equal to 3.7 angstrom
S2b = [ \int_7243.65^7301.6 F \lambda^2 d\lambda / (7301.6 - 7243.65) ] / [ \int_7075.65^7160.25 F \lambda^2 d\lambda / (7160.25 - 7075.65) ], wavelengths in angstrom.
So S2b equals 1.44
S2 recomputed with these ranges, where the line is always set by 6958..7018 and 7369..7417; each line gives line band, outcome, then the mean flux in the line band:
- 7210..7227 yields -0.25 mag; 8.97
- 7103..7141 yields -0.06 mag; 7.61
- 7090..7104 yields -0.08 mag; 7.75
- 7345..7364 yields -0.10 mag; 7.82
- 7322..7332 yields -0.24 mag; 8.87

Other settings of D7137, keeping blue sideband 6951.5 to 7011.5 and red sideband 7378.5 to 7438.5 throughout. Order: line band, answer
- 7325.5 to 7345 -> -0.206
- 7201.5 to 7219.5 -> -0.232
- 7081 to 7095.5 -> -0.085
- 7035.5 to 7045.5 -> -0.037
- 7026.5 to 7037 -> -0.022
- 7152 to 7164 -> -0.083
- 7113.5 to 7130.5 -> -0.081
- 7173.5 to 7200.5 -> -0.145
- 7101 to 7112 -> -0.077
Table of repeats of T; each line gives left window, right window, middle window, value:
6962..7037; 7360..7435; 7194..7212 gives -3.5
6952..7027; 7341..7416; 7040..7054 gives -0.5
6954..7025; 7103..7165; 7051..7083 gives -0.5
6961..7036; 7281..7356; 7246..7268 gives -3.2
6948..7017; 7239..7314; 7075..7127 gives 5.0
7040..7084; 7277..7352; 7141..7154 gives 1.1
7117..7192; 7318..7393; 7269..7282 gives -4.4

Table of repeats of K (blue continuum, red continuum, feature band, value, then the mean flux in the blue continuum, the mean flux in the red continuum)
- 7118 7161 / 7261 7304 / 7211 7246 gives 0.7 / 7.6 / 10.6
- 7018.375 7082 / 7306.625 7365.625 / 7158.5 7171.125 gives 0.3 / 7.44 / 8.6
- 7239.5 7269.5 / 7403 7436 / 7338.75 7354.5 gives 0.7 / 10.2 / 6.82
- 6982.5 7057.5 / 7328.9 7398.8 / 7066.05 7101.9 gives -1.5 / 7.3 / 7.69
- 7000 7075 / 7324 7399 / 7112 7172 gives -0.9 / 7.38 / 7.77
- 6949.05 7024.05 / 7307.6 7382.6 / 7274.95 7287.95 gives -4.1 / 7.21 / 8.32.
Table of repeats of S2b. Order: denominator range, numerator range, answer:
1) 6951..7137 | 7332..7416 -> 1.11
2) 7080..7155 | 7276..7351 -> 1.33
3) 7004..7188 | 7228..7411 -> 1.26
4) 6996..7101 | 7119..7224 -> 1.11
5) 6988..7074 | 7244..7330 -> 1.50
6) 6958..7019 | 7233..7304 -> 1.56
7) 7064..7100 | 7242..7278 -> 1.42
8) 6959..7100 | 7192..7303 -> 1.41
